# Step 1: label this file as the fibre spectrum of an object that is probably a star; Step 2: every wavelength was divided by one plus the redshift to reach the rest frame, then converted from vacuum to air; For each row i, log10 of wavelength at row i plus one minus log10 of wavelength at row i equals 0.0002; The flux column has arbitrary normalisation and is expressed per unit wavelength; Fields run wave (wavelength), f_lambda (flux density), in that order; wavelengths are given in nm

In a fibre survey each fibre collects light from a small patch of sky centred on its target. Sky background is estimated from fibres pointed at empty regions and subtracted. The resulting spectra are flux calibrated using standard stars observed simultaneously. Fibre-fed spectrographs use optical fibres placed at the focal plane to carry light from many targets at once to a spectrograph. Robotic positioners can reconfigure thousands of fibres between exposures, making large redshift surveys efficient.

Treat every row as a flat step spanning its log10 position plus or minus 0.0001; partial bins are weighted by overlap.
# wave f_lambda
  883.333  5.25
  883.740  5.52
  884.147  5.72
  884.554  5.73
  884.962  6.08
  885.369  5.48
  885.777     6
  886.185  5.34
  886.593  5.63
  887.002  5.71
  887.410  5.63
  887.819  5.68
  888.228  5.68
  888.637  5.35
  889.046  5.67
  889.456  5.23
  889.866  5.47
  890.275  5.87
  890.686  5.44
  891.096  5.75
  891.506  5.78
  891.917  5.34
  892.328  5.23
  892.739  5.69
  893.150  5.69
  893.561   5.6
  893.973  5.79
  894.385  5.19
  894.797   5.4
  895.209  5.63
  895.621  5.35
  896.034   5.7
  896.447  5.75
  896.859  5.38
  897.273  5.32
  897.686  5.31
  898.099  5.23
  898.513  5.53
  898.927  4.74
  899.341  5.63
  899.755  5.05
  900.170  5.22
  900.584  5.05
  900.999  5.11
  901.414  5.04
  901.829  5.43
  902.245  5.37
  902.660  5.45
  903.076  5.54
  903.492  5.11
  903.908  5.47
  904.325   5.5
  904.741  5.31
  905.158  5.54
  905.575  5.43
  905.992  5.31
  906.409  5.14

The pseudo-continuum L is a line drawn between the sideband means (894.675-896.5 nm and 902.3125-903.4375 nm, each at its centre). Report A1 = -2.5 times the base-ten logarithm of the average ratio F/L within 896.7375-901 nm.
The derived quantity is 0.05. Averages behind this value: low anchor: 5.56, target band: 5.24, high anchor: 5.43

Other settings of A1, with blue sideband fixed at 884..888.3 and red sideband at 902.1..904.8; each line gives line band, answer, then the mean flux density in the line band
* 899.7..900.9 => 0.07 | 5.11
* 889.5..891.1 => 0.01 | 5.58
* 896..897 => -0.02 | 5.61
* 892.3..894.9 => 0.01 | 5.54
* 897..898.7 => 0.03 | 5.35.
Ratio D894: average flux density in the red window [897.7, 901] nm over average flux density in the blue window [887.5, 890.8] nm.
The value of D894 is 0.94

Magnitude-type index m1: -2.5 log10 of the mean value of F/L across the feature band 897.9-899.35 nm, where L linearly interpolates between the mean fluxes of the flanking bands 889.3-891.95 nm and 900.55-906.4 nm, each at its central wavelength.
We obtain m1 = 0.04 mag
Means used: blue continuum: 5.57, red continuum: 5.33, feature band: 5.23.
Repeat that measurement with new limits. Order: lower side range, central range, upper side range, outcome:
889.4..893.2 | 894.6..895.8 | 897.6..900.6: -0.01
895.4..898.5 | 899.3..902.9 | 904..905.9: 0.04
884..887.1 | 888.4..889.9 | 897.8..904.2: 0.03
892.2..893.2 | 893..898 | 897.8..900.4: -0.02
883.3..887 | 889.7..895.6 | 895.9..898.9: -0.01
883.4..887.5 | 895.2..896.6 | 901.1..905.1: -0.02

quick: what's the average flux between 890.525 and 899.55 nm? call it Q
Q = 5.48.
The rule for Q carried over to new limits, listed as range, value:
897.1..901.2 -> 5.22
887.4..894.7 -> 5.56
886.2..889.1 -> 5.6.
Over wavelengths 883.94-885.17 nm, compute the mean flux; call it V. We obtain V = 5.84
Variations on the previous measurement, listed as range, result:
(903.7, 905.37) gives 5.45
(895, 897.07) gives 5.56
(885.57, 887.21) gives 5.67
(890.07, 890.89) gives 5.65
